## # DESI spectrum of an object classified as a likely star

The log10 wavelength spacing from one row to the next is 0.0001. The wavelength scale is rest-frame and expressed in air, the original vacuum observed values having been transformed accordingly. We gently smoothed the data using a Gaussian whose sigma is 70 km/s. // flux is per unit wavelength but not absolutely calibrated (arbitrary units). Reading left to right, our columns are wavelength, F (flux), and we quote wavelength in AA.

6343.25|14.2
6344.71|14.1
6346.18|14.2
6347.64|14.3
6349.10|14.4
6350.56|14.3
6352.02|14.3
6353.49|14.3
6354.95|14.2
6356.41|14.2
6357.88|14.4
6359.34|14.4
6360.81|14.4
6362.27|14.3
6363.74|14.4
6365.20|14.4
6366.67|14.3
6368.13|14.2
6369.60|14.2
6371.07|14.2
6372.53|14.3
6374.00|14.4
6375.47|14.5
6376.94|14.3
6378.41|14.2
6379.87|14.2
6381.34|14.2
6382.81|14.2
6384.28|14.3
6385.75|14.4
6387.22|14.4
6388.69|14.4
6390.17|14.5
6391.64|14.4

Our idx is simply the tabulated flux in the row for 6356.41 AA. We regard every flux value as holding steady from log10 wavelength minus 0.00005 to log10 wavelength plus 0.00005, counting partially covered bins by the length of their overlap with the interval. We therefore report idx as 14.2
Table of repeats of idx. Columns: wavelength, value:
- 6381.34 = 14.2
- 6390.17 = 14.5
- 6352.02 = 14.3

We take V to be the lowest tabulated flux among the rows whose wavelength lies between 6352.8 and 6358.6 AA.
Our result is 14.2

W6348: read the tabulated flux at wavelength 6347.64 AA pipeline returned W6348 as 14.3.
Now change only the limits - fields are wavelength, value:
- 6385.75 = 14.4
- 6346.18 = 14.2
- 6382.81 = 14.2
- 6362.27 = 14.3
